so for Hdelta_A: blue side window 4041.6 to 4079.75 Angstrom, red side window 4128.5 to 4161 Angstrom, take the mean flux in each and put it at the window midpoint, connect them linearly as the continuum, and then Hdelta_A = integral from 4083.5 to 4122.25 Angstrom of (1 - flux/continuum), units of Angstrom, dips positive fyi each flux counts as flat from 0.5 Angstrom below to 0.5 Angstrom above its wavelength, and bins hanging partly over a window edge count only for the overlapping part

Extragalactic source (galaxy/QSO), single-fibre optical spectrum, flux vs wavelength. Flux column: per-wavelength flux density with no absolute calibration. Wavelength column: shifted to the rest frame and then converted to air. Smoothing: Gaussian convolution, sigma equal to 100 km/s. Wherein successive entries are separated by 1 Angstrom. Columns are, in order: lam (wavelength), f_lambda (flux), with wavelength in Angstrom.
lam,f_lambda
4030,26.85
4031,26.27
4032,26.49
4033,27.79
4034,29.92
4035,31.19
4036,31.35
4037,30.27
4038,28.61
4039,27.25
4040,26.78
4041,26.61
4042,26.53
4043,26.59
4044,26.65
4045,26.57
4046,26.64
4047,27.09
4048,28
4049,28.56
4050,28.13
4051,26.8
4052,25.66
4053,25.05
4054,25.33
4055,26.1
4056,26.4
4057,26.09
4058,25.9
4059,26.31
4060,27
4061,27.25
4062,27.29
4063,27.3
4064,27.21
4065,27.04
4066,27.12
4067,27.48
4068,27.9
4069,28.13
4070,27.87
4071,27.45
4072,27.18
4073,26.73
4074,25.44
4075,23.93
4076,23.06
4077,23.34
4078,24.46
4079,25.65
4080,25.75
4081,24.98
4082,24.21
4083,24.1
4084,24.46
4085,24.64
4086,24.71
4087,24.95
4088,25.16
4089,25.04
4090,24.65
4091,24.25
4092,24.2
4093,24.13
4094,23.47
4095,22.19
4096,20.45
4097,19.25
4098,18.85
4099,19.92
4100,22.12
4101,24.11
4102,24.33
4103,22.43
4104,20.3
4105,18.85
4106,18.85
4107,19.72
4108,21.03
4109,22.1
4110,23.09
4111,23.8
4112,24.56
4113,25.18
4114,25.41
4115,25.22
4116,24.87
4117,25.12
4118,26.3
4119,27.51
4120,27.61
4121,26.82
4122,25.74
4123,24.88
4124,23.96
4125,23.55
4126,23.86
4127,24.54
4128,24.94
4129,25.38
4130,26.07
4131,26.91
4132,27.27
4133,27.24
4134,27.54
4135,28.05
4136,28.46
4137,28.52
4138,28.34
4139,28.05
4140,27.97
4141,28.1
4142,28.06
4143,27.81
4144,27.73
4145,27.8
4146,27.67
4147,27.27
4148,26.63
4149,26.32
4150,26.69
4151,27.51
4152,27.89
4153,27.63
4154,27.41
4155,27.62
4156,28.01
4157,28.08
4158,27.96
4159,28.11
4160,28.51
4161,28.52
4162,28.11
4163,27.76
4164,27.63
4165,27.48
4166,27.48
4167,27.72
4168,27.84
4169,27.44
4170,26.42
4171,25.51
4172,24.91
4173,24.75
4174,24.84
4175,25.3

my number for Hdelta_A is 5.2 Angstrom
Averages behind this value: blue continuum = 26.5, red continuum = 27.6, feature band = 23.5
